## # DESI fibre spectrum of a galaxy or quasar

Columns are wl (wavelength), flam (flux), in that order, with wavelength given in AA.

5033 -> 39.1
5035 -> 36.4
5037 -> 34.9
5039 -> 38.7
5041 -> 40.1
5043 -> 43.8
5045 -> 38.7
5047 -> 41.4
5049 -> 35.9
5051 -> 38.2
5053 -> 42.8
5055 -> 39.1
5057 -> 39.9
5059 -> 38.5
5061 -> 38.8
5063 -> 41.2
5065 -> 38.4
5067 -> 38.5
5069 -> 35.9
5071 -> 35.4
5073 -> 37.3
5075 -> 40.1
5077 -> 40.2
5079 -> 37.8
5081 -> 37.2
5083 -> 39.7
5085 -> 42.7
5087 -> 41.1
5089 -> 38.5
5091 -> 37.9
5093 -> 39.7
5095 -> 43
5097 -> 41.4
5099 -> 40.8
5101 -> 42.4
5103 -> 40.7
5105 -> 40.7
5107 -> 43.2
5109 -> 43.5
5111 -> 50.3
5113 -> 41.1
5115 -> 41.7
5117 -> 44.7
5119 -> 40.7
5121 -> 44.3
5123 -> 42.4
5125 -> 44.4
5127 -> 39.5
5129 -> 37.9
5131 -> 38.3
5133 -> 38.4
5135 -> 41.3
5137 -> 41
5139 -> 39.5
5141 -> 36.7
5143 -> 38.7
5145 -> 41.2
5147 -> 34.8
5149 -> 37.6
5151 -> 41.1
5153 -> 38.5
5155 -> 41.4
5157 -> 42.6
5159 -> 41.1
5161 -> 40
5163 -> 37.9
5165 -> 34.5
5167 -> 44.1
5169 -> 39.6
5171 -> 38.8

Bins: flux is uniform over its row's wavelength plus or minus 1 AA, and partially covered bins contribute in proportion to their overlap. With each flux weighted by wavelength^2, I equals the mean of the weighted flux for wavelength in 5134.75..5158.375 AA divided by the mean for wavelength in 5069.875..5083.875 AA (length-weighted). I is 1.1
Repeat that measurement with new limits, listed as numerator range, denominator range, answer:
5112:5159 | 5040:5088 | 1.06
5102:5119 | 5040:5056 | 1.10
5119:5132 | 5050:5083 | 1.09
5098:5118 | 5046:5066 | 1.11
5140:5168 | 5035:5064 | 1.04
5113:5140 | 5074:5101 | 1.04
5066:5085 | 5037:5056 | 0.98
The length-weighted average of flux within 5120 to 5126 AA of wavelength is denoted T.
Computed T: 43.7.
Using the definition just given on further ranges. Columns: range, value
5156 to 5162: 41.2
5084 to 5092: 40.1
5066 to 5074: 36.8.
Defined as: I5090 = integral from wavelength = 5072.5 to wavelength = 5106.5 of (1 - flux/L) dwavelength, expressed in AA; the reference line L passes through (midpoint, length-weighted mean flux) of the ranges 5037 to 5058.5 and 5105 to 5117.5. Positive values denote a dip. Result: 1.8 AA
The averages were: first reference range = 39.6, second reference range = 43.8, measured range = 40.2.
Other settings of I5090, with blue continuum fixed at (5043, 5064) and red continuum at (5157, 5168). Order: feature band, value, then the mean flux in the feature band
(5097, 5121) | -1.8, 42.7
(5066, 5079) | 0.6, 37.9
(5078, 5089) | 0.0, 39.6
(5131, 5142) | 0.1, 39.3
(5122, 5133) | -0.2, 40.3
